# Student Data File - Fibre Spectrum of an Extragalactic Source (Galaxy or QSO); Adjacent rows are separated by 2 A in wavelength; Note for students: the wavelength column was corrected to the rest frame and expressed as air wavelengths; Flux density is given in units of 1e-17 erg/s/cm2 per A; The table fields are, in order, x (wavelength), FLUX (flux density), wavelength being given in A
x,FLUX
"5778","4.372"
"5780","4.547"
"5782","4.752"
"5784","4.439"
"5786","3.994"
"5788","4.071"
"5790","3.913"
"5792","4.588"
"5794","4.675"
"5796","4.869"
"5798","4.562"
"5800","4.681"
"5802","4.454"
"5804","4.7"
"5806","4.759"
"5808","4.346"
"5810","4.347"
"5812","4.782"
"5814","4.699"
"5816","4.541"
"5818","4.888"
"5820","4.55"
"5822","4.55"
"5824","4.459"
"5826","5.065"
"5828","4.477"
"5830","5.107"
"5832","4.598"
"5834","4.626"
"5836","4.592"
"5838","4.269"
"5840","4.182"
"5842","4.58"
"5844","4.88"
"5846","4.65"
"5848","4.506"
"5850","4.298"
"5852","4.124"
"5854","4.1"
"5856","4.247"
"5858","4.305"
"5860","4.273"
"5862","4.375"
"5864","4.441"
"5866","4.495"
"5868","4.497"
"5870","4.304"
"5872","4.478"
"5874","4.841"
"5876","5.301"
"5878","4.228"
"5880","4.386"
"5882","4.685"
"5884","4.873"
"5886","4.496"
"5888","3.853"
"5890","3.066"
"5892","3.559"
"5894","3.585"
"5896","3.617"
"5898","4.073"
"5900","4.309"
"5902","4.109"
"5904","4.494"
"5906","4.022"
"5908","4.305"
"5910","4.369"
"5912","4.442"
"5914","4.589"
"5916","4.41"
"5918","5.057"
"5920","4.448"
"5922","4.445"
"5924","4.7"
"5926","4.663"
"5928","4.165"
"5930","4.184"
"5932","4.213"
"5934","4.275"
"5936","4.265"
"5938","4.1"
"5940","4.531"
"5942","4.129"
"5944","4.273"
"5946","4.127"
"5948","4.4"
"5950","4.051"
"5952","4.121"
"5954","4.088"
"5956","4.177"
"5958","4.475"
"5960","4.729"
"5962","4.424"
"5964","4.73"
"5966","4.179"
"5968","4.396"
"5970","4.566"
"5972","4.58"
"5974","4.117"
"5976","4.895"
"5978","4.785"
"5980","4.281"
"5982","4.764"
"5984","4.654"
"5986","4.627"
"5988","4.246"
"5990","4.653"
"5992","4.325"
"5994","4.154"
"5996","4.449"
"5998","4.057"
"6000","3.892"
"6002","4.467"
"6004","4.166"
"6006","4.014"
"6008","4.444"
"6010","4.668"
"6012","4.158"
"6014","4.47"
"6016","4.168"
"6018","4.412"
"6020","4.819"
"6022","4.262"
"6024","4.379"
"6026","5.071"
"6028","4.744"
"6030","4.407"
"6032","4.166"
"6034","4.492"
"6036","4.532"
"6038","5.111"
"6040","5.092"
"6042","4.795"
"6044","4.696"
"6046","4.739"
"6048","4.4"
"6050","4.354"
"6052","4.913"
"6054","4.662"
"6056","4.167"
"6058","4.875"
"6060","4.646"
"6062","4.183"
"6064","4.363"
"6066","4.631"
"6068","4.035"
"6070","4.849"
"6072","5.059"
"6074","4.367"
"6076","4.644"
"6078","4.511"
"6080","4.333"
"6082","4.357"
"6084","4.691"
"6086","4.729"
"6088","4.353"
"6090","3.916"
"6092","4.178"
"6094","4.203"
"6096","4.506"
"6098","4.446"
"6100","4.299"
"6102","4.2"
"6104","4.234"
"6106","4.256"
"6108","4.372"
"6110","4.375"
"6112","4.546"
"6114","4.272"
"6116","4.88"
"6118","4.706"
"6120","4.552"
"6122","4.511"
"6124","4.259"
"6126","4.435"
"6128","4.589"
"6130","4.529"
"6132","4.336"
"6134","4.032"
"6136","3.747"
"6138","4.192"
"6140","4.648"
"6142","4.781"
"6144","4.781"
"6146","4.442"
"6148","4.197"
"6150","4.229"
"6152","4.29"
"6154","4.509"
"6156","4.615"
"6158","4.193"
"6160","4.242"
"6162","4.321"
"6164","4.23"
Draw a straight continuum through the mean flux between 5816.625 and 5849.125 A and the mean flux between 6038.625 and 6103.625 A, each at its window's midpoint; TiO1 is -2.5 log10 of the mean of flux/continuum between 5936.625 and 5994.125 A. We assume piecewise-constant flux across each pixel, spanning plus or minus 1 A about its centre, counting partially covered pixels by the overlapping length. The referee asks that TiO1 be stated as 0.038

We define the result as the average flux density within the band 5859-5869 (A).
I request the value 4.42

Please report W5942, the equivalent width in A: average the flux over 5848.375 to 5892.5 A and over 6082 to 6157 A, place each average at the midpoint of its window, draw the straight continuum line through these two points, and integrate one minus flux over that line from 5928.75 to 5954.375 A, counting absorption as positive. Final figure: 0.8 A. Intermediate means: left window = 4.34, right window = 4.4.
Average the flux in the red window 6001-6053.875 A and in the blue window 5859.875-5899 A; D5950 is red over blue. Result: 1.06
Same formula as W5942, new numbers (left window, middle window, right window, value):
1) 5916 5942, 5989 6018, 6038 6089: 1.4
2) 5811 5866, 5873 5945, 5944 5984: 2.5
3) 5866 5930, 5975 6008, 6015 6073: 0.7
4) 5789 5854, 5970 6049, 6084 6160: -0.7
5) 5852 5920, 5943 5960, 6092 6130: 0.4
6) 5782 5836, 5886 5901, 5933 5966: 2.2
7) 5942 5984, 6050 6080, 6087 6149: -1.1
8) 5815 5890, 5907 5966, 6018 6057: 2.3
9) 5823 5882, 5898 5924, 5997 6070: 0.5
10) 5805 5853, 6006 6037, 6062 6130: 0.1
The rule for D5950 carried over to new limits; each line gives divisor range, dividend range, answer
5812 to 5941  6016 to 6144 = 1.02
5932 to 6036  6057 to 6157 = 1.01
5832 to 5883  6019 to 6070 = 1.03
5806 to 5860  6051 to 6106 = 0.98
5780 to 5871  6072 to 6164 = 0.98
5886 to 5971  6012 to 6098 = 1.06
